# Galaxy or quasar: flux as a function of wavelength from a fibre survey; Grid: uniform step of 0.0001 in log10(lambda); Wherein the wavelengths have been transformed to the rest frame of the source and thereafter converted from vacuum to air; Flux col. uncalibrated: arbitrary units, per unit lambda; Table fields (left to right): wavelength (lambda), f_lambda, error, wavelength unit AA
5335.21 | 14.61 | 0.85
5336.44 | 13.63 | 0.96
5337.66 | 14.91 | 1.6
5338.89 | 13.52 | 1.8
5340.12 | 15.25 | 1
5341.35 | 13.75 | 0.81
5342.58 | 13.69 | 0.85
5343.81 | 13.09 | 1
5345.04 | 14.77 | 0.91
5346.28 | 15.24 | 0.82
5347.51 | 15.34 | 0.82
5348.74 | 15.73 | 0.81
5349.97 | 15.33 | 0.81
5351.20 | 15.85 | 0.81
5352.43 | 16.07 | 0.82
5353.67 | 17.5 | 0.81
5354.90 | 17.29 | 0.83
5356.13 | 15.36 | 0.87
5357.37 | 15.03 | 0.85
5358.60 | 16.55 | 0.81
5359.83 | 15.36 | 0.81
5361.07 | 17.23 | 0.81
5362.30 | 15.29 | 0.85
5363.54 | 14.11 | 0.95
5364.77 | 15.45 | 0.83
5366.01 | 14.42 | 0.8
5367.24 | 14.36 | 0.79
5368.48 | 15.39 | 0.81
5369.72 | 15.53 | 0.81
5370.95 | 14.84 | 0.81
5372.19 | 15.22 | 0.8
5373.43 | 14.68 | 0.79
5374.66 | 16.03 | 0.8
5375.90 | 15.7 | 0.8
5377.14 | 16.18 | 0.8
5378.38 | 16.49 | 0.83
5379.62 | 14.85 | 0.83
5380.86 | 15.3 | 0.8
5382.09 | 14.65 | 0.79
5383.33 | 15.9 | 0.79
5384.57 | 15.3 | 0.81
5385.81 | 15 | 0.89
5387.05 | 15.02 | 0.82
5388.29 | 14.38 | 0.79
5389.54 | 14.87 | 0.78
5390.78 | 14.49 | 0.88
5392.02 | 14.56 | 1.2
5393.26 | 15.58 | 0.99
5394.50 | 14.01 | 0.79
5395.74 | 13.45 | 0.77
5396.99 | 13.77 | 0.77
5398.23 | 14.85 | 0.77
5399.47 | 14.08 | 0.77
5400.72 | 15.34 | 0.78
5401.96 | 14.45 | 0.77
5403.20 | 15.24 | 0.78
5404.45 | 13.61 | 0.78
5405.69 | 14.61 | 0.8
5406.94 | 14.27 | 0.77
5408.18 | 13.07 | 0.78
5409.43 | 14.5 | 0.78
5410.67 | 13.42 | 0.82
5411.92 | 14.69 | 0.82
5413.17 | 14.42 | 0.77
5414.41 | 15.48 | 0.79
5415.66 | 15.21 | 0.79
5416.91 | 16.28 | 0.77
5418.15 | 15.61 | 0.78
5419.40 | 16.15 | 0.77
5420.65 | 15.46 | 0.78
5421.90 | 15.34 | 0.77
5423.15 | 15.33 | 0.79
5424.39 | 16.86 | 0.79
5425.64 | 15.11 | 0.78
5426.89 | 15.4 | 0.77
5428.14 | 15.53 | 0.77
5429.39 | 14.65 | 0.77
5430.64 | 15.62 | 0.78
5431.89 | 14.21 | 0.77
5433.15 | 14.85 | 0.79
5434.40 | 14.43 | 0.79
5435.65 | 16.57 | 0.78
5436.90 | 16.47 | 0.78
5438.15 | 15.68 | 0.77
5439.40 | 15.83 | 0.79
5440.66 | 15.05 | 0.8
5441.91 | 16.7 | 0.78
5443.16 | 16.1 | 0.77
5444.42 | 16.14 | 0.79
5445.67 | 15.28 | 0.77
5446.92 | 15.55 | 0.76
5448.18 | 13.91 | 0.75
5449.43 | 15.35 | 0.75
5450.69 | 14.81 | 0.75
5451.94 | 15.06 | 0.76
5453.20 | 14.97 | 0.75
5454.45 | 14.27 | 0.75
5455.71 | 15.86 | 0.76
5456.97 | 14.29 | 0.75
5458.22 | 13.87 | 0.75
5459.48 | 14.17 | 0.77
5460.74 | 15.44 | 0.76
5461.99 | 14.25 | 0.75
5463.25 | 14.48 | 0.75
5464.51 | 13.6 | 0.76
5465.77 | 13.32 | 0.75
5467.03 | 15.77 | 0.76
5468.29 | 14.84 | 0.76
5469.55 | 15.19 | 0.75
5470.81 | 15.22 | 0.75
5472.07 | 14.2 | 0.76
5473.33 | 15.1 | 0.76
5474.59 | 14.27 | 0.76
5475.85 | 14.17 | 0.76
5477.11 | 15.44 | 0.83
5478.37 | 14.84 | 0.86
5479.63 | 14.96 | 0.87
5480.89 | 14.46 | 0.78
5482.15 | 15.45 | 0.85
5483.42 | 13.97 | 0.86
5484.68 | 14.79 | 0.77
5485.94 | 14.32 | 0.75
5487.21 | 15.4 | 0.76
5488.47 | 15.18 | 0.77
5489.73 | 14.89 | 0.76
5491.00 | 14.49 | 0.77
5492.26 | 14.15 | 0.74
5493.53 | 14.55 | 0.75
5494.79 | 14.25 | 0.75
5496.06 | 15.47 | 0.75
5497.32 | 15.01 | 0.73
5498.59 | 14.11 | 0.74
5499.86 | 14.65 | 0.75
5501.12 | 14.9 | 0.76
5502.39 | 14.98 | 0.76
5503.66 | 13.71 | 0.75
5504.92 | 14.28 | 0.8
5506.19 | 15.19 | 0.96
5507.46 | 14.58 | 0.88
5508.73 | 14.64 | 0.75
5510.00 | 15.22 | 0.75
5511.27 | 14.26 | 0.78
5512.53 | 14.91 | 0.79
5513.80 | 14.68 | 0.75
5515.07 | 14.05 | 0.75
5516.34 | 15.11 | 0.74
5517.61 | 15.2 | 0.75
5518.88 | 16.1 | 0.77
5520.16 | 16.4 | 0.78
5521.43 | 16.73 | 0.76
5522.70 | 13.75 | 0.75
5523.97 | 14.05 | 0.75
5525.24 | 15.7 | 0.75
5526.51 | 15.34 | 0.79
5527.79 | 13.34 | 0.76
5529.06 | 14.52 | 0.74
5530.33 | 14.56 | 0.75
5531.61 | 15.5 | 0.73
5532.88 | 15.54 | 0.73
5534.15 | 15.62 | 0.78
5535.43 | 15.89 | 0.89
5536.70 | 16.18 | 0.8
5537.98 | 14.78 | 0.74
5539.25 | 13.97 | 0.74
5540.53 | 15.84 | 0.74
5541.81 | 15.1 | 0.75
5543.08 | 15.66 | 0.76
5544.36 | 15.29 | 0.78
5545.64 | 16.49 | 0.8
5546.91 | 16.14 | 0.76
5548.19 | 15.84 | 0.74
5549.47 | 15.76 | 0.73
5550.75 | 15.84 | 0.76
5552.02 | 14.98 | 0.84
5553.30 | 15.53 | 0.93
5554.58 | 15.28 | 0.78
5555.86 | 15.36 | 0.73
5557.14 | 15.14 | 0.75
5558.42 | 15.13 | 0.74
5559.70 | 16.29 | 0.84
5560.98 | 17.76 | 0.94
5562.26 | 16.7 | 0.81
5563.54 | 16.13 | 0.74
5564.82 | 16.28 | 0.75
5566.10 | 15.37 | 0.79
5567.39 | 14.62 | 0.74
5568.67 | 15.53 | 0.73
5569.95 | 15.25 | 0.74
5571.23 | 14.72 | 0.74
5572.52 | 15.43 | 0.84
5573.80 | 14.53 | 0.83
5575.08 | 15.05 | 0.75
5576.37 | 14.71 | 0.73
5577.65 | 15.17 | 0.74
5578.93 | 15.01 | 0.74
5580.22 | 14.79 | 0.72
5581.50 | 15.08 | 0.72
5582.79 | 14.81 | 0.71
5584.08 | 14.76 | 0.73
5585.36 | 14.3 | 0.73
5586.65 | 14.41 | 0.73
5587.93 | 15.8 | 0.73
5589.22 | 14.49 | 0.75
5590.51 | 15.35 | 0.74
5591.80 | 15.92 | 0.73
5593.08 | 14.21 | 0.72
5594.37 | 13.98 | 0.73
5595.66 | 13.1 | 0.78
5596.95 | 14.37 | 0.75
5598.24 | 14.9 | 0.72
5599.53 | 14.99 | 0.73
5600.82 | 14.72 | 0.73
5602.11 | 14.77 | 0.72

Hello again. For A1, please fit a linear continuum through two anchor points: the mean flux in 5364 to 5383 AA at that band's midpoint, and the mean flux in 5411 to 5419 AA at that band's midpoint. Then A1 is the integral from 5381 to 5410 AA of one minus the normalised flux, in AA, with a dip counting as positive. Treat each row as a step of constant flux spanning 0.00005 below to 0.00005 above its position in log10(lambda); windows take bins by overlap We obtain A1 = 1.3 AA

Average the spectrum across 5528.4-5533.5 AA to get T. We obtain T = 15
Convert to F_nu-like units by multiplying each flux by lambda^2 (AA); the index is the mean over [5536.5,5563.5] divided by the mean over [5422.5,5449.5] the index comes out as 1.05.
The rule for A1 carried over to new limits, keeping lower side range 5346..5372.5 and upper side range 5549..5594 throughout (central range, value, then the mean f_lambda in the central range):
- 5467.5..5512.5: 1.98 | 14.7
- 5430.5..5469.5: 1.02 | 15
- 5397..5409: 0.90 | 14.4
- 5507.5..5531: 0.69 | 14.9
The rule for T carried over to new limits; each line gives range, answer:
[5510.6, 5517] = 14.6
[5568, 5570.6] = 15.4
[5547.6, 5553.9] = 15.6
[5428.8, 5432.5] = 14.8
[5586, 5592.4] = 15.2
